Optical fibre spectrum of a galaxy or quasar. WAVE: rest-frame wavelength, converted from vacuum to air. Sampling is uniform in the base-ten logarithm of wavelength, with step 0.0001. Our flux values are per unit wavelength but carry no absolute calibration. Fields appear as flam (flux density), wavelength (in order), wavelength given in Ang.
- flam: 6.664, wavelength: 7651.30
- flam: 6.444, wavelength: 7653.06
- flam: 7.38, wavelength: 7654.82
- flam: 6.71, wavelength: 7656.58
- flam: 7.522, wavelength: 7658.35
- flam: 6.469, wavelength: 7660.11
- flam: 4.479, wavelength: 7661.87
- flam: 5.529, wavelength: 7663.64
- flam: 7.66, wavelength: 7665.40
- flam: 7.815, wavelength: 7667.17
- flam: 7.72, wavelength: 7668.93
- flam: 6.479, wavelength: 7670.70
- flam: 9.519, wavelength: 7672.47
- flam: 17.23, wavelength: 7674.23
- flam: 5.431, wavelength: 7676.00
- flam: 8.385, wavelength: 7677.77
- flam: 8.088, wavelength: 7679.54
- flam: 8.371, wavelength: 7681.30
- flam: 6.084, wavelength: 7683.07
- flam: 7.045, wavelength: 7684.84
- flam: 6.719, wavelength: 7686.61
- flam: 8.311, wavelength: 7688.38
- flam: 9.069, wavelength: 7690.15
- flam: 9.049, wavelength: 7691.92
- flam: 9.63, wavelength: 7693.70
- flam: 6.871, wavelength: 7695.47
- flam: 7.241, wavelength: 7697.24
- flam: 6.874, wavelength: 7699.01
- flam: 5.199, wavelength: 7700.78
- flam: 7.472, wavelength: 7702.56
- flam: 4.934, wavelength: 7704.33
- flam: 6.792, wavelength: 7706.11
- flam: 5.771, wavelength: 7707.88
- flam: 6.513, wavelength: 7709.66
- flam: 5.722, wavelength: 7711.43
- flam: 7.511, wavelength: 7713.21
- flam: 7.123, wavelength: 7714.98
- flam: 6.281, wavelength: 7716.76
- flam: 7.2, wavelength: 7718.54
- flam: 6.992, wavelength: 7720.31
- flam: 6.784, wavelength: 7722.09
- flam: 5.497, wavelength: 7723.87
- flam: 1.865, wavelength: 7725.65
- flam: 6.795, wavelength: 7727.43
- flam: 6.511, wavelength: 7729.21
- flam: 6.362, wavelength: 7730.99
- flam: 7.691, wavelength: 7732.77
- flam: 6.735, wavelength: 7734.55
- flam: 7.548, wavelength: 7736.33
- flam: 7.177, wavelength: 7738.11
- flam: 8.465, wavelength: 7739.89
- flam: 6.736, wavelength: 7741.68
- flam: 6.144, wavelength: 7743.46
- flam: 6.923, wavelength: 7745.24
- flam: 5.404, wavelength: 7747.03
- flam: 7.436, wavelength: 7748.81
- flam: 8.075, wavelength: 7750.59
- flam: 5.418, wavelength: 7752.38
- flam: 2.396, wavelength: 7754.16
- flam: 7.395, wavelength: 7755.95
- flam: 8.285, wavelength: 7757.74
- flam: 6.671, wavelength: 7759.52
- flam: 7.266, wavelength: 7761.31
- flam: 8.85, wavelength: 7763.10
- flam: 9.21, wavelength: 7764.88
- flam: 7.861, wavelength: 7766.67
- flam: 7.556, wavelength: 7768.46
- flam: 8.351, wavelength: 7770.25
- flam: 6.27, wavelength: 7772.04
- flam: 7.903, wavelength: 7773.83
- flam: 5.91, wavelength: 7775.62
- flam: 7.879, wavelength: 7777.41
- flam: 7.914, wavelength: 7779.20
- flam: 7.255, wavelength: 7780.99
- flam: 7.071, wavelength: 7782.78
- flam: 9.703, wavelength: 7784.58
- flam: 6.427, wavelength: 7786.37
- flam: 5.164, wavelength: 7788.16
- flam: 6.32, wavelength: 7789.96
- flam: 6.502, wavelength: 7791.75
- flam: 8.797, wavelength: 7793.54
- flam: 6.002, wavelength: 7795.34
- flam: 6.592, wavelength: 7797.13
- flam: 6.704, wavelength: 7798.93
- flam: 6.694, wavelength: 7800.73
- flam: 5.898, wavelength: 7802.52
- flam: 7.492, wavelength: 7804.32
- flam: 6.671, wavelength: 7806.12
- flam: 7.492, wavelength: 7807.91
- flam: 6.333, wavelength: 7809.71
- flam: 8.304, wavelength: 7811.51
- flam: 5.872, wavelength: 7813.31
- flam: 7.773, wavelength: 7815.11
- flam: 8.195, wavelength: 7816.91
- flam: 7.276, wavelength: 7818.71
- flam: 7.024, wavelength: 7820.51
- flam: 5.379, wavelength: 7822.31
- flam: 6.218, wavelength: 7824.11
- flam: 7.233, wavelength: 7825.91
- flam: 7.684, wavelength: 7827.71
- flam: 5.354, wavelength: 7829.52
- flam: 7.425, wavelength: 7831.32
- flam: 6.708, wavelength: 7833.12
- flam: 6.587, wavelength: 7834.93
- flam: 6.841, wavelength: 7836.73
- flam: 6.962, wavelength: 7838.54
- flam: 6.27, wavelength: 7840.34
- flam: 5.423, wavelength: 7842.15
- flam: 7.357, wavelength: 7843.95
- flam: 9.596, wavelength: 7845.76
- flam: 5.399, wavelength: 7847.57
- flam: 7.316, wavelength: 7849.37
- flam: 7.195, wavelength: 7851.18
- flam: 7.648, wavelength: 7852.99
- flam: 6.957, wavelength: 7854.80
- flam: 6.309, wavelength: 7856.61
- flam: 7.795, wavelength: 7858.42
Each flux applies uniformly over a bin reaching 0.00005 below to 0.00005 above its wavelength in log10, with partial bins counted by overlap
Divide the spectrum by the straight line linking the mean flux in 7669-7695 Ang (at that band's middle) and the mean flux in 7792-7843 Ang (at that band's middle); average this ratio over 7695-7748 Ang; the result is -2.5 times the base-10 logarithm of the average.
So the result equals 0.22 mag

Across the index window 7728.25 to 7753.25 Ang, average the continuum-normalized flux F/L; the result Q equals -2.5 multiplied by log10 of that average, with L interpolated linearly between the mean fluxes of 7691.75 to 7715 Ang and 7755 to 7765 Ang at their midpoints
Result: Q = 0.09 mag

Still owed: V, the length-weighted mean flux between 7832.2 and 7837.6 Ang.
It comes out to 6.72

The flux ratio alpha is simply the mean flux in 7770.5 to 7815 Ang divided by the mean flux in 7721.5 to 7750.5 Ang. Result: 1.07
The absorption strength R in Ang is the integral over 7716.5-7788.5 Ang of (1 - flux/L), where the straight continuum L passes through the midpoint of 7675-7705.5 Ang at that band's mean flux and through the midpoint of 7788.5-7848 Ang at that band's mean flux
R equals 1.8 Ang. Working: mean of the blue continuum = 7.37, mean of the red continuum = 6.85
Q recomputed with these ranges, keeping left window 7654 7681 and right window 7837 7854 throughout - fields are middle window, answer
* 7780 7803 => 0.06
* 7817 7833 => 0.05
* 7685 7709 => 0.06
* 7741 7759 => 0.16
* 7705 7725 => 0.17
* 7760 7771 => -0.11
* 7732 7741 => 0.00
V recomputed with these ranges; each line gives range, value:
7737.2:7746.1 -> 7.09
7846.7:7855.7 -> 6.91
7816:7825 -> 6.82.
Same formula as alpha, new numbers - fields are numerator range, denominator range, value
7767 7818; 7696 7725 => 1.10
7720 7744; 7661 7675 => 0.79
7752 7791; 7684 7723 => 1.02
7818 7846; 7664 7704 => 0.85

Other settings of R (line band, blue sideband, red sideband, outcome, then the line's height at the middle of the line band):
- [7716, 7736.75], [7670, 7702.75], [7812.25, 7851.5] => 3.8 Ang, 7.74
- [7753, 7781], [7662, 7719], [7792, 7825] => -0.8 Ang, 7.11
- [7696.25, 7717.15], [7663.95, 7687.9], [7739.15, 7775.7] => 3.5 Ang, 7.74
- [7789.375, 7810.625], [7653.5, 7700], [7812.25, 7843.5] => 0.4 Ang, 6.92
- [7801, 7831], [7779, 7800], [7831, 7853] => 0.3 Ang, 6.97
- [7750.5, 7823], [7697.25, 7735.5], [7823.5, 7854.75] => -4.5 Ang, 6.66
